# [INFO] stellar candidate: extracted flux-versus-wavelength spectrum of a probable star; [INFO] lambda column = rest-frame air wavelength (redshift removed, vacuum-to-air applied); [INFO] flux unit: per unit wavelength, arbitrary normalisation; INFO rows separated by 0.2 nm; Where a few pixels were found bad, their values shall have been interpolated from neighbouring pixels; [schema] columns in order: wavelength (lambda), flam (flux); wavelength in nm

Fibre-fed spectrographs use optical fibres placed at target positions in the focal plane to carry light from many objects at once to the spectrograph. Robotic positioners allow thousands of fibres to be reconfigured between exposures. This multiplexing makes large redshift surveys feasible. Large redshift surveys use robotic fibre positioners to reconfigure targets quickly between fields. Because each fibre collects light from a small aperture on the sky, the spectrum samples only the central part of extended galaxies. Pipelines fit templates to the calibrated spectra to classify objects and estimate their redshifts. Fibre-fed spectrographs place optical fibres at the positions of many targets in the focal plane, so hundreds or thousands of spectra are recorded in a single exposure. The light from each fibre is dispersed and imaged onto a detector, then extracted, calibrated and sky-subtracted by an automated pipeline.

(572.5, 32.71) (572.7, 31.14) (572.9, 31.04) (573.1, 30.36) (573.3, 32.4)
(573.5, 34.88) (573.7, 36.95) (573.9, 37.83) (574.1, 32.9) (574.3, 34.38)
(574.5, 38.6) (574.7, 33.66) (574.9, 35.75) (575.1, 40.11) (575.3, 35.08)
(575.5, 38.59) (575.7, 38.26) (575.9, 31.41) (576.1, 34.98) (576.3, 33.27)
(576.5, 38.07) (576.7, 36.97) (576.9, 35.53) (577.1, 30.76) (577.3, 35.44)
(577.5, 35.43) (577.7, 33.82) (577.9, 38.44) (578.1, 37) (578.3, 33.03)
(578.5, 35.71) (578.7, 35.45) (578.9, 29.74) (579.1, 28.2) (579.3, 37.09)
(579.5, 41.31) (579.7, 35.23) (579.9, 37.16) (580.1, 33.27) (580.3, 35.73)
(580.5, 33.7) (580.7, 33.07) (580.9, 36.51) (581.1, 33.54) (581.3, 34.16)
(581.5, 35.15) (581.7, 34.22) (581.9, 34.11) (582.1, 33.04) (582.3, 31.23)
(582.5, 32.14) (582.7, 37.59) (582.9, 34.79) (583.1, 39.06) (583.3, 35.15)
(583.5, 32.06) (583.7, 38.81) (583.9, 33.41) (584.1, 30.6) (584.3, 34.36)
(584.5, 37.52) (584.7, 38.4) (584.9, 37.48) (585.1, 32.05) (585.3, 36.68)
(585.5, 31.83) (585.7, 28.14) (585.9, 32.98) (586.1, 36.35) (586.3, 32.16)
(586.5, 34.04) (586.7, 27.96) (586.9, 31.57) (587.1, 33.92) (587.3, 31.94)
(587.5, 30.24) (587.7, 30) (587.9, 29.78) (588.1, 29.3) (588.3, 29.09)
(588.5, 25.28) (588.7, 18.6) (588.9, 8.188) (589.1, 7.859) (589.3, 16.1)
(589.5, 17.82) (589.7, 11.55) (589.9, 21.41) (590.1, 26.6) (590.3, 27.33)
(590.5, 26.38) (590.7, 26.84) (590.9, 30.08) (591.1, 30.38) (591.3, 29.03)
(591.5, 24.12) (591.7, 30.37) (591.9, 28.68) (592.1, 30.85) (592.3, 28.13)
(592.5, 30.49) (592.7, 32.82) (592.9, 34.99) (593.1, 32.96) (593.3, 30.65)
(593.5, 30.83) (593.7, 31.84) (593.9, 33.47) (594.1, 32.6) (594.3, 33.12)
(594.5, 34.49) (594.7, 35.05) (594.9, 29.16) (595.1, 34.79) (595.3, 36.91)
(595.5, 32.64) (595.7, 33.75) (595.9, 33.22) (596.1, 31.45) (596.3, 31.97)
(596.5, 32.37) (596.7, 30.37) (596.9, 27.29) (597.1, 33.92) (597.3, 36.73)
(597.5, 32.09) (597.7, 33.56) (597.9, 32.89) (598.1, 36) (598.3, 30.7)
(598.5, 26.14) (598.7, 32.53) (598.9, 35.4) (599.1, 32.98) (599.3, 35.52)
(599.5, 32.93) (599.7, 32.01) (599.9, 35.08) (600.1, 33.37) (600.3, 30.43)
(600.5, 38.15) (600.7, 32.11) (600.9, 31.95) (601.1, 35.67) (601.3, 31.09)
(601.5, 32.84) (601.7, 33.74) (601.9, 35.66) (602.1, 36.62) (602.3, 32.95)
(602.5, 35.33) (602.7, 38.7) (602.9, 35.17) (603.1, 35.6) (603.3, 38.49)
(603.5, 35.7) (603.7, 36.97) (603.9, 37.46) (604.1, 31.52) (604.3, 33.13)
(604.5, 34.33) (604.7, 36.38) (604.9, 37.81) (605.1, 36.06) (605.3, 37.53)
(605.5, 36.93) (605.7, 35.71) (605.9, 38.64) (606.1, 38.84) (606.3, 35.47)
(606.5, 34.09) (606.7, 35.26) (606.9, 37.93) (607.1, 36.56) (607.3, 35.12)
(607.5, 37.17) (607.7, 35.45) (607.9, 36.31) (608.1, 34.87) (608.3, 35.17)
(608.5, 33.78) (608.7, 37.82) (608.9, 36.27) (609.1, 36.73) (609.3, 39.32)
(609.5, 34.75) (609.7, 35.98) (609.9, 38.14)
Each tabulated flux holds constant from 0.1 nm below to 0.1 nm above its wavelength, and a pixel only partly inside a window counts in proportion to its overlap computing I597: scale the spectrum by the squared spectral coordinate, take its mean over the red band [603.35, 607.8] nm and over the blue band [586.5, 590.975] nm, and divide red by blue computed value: 1.55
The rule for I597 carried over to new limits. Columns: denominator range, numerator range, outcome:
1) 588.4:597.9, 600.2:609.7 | 1.29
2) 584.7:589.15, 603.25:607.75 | 1.31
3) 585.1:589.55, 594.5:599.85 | 1.24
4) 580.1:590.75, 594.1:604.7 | 1.17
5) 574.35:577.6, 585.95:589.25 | 0.79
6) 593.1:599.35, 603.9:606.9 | 1.13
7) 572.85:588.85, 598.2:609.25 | 1.12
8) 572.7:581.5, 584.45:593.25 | 0.84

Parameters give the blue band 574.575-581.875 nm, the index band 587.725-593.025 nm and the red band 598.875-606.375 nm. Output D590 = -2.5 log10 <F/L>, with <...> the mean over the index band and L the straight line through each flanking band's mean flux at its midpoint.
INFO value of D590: 0.36 mag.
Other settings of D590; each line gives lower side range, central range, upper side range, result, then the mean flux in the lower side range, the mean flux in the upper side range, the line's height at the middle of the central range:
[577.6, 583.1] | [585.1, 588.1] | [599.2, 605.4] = 0.09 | 34.7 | 34.8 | 34.7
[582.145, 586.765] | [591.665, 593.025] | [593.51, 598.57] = 0.07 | 34.2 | 32.7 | 33.1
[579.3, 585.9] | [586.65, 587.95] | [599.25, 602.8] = 0.12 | 34.7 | 34.1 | 34.6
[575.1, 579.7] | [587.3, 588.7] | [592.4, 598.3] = 0.19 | 35.3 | 32.8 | 33.8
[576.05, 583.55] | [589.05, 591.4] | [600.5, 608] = 0.46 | 34.8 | 35.6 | 35.1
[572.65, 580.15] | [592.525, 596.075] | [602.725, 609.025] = 0.08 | 35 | 36.1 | 35.7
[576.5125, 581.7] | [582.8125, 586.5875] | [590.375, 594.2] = -0.05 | 34.9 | 30.3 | 32.9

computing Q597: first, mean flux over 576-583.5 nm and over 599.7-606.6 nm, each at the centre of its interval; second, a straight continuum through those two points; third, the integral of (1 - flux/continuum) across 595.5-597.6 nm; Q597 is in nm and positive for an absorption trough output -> 0.166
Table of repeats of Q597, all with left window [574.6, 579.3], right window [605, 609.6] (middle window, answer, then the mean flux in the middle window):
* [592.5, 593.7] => 0.117 nm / 32.2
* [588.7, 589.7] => 0.634 nm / 13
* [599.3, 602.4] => 0.203 nm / 33.7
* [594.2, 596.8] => 0.204 nm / 33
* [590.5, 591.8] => 0.267 nm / 28.3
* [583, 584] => -0.011 nm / 35.7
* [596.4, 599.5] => 0.290 nm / 32.6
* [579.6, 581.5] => 0.025 nm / 34.7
